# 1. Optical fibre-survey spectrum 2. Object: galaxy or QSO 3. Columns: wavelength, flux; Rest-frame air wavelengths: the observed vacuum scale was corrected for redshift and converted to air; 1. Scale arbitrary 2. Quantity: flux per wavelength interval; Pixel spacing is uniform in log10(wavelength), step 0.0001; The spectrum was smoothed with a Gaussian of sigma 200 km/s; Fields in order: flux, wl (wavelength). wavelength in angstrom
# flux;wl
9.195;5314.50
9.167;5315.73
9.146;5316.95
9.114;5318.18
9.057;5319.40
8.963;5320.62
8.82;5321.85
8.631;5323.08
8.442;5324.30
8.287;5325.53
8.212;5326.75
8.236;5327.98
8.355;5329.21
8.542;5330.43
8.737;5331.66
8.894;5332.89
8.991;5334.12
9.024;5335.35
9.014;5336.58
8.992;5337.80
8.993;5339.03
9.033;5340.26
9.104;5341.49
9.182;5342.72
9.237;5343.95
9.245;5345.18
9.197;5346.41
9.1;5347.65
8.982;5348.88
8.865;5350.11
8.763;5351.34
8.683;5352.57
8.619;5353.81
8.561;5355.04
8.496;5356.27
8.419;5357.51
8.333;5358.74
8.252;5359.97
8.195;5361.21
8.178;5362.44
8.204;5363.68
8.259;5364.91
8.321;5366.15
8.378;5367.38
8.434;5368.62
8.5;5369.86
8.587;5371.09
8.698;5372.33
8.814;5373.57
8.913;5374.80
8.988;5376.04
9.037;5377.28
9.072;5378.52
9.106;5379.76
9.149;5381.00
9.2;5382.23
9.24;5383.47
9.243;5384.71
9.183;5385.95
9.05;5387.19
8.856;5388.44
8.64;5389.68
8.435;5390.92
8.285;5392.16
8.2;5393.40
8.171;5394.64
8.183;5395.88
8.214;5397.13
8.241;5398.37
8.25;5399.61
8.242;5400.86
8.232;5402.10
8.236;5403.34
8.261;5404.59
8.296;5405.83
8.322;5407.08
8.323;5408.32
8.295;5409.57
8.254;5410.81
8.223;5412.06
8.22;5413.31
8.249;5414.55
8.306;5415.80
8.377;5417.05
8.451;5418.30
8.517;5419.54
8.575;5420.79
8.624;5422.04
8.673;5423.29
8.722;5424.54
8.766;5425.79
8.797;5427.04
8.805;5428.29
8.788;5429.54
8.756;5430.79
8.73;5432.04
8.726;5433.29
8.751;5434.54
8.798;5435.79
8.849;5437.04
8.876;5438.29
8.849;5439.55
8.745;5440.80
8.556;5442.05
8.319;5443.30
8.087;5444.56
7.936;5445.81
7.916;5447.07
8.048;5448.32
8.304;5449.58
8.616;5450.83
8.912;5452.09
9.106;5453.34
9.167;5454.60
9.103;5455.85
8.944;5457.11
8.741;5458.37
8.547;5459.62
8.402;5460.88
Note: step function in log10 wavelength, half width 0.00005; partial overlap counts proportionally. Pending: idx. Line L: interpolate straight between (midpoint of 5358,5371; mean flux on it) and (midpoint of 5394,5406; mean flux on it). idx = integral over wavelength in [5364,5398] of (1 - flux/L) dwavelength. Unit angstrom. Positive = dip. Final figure -1.7 angstrom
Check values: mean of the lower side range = 8.32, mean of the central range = 8.7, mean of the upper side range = 8.23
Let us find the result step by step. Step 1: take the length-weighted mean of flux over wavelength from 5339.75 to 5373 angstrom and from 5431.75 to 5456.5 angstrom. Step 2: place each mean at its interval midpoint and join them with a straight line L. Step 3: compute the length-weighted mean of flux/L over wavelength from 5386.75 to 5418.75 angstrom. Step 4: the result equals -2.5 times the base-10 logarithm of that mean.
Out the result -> 0.04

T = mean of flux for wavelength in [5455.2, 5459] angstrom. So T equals 8.94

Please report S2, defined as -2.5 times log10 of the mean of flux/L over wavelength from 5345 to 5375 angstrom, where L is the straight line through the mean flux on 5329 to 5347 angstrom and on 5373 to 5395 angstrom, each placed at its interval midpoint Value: 0.04 mag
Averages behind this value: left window 8.99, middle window 8.59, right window 8.88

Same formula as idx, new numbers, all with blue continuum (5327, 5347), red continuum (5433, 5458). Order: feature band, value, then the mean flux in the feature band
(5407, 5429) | 0.56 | 8.48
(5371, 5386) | -0.38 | 9.03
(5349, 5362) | 0.49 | 8.53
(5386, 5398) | 0.40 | 8.48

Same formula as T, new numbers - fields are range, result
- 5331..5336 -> 8.89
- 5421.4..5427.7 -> 8.71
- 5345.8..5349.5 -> 9.08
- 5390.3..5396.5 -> 8.27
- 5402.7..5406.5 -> 8.26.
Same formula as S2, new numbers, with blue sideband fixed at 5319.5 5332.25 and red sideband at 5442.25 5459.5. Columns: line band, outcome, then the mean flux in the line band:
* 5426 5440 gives -0.030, 8.79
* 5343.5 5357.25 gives -0.040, 8.86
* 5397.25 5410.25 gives 0.036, 8.27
